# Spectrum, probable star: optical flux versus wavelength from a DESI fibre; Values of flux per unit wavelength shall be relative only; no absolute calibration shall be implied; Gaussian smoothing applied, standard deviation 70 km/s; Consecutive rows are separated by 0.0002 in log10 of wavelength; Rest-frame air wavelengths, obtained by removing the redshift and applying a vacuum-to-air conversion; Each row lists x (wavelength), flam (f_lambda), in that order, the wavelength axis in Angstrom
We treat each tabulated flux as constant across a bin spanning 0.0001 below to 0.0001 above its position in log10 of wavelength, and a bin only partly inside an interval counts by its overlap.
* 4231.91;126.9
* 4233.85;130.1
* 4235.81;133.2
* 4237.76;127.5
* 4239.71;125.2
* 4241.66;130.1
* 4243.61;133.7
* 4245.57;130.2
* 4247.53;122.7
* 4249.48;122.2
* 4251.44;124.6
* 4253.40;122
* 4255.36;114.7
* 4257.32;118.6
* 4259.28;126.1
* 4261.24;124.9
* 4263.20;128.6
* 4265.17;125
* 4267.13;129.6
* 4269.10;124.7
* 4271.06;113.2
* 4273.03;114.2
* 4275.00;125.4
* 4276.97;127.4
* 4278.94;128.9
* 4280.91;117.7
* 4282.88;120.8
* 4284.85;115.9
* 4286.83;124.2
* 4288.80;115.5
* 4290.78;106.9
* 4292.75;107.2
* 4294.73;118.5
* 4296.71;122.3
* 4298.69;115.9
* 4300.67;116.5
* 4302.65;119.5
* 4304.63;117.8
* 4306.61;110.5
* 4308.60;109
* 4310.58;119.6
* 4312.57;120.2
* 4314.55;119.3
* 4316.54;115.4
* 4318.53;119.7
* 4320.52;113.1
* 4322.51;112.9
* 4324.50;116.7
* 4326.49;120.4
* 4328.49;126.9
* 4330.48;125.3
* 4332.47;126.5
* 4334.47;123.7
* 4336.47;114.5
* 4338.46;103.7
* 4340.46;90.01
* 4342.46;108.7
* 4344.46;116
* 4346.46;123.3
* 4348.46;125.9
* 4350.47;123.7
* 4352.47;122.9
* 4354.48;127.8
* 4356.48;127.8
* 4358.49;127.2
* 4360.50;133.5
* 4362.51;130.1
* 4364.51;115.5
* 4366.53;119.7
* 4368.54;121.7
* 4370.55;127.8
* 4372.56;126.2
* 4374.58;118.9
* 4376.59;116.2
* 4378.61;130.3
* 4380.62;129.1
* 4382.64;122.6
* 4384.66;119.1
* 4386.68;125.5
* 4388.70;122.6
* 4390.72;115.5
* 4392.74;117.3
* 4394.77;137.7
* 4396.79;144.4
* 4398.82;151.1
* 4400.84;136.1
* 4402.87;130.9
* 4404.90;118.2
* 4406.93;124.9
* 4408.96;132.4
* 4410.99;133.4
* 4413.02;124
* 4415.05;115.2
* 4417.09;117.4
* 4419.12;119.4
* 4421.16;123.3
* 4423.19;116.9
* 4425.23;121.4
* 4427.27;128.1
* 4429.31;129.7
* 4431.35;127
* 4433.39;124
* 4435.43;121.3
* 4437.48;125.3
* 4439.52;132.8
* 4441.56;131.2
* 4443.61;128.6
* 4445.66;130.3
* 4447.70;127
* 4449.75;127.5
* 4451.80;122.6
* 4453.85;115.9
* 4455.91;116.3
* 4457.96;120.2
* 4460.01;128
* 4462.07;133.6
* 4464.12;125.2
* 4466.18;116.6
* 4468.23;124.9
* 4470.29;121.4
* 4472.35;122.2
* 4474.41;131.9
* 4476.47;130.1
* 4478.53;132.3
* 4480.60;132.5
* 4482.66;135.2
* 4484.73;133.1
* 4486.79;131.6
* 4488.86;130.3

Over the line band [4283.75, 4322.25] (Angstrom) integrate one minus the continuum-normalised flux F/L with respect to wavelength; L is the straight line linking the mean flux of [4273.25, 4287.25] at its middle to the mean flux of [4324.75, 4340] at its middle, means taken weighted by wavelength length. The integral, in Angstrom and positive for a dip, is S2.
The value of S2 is 1.5 Angstrom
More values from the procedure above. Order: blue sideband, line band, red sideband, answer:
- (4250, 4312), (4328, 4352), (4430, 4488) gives 0.9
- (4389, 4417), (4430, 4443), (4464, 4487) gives 0.1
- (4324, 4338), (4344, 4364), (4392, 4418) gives -0.3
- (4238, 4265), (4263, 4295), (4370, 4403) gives 1.4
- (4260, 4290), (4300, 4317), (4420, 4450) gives 0.9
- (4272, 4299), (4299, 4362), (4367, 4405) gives 1.9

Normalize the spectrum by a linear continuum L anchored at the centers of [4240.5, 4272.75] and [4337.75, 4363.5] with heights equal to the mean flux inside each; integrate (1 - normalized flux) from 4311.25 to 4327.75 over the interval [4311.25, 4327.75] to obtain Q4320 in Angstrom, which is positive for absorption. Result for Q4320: 0.6 Angstrom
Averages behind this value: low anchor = 124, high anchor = 120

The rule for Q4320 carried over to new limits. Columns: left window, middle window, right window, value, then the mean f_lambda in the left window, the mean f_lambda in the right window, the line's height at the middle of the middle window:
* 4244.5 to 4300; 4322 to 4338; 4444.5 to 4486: 0.3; 121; 126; 123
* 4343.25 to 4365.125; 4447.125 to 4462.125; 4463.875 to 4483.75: 0.4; 125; 127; 127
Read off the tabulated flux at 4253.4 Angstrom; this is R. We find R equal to 122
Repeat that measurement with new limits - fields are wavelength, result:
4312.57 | 120.2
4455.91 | 116.3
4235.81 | 133.2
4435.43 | 121.3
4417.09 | 117.4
